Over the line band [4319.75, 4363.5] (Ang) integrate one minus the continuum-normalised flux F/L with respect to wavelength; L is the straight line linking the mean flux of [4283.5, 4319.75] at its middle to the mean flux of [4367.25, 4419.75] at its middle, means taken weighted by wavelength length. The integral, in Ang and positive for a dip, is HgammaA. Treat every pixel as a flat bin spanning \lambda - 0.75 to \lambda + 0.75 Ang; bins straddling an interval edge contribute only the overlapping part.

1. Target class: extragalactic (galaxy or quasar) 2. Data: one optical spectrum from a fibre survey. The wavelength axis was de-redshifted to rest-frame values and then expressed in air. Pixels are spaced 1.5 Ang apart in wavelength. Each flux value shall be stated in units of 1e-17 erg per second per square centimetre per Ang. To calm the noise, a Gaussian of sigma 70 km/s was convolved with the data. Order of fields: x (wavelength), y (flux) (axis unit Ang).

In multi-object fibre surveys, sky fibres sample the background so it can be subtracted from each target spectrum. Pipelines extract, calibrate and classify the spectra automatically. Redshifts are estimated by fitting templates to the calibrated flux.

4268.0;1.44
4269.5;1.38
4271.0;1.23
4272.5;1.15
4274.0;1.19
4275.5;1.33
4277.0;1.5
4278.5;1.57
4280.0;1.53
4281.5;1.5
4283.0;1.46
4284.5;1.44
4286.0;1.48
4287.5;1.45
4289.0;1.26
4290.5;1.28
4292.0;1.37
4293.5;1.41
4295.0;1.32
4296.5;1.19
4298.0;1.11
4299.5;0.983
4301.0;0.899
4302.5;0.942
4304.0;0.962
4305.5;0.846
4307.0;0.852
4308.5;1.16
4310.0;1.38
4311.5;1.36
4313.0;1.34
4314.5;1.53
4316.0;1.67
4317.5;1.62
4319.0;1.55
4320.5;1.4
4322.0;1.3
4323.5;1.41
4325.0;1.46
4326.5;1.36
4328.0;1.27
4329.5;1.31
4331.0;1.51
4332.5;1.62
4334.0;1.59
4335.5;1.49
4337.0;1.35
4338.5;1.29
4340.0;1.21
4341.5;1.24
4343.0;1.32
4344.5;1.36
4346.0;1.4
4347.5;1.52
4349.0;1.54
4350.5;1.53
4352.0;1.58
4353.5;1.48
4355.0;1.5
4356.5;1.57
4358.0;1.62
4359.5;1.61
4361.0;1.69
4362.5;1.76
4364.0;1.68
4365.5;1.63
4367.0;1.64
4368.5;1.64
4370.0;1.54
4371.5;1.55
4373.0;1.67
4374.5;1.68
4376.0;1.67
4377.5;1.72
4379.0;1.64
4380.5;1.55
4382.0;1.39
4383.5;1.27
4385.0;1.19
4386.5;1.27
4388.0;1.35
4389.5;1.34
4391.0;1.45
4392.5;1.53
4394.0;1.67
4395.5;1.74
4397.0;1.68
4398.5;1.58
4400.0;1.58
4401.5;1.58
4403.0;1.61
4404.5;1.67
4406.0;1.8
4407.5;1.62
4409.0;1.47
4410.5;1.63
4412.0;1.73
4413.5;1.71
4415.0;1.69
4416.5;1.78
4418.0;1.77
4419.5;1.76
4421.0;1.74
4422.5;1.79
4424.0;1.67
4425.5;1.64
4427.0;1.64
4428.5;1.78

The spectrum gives -1.6 Ang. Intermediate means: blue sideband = 1.27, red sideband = 1.59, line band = 1.46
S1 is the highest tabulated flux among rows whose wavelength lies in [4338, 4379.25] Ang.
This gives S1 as 1.76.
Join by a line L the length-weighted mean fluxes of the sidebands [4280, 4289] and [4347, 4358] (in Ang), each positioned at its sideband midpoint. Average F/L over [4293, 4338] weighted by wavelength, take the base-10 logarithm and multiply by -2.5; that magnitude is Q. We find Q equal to 0.15 mag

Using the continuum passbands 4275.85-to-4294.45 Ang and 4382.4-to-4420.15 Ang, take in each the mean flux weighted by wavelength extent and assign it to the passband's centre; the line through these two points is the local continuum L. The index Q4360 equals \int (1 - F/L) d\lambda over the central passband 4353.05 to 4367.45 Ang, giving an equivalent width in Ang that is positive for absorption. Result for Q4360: -0.9 Ang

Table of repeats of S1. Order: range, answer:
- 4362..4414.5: 1.8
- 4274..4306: 1.57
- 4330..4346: 1.62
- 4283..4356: 1.67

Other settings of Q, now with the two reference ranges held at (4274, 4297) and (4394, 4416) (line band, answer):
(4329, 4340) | 0.048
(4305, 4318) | 0.116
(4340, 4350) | 0.105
